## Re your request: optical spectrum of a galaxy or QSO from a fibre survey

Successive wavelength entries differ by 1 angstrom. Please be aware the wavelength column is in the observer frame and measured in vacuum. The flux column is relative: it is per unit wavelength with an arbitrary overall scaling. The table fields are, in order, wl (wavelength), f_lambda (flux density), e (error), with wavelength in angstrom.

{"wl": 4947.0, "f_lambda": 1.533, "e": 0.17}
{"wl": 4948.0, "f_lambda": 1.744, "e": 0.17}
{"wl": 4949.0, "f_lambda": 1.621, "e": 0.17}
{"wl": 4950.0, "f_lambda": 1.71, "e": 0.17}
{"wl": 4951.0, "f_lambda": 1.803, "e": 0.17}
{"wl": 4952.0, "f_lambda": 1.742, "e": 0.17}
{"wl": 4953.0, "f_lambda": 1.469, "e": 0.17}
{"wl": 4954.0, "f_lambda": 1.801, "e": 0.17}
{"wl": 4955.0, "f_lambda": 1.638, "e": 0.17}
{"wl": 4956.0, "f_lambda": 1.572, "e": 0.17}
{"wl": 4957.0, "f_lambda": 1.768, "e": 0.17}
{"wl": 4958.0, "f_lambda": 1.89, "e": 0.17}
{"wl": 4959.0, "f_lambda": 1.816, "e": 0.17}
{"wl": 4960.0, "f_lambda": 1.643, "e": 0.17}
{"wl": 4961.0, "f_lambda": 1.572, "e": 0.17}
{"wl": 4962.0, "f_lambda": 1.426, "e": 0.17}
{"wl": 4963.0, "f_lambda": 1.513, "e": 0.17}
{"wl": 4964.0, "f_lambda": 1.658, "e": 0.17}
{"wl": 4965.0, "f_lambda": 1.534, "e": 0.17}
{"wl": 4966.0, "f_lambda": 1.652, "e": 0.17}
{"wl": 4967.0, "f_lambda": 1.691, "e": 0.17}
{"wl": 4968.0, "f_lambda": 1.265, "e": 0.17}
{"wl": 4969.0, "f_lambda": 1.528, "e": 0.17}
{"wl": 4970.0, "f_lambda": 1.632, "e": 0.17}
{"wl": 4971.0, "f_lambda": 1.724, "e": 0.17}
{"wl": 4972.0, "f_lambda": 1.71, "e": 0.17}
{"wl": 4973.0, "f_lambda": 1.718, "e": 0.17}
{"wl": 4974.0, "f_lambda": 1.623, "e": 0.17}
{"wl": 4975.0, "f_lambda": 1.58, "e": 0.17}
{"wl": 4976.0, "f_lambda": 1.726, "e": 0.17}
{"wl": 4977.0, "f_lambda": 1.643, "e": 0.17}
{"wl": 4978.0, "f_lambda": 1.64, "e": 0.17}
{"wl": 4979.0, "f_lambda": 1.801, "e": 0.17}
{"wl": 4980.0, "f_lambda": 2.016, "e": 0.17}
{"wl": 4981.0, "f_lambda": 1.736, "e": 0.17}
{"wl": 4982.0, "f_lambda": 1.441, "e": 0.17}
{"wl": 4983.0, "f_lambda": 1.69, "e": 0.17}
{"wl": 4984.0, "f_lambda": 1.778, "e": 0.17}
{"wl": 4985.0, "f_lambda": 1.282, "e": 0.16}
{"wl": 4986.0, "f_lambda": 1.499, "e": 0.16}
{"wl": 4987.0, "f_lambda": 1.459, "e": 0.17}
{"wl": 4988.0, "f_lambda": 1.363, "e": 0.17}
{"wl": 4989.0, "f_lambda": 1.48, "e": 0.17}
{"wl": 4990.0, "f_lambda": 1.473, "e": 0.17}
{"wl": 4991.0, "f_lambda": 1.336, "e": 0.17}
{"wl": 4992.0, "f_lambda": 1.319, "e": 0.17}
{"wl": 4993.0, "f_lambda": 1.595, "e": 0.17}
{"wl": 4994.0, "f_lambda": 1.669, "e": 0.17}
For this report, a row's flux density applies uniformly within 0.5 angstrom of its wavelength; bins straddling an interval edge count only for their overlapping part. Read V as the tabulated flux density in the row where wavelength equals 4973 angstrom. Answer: 1.718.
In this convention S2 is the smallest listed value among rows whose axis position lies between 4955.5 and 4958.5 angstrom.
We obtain 1.572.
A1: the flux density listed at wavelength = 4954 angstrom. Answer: 1.801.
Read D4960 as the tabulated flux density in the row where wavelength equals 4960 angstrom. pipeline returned 1.643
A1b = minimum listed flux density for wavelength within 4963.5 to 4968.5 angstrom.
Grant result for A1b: 1.265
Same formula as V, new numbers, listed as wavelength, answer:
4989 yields 1.48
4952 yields 1.742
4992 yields 1.319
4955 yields 1.638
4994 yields 1.669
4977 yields 1.643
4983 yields 1.69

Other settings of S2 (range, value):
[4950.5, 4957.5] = 1.469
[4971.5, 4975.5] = 1.58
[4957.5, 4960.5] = 1.643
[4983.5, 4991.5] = 1.282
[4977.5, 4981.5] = 1.64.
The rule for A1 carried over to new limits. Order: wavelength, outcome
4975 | 1.58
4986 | 1.499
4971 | 1.724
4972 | 1.71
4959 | 1.816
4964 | 1.658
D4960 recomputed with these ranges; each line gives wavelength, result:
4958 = 1.89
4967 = 1.691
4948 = 1.744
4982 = 1.441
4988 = 1.363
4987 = 1.459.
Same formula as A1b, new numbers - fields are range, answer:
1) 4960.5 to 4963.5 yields 1.426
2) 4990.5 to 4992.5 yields 1.319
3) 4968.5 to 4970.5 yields 1.528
